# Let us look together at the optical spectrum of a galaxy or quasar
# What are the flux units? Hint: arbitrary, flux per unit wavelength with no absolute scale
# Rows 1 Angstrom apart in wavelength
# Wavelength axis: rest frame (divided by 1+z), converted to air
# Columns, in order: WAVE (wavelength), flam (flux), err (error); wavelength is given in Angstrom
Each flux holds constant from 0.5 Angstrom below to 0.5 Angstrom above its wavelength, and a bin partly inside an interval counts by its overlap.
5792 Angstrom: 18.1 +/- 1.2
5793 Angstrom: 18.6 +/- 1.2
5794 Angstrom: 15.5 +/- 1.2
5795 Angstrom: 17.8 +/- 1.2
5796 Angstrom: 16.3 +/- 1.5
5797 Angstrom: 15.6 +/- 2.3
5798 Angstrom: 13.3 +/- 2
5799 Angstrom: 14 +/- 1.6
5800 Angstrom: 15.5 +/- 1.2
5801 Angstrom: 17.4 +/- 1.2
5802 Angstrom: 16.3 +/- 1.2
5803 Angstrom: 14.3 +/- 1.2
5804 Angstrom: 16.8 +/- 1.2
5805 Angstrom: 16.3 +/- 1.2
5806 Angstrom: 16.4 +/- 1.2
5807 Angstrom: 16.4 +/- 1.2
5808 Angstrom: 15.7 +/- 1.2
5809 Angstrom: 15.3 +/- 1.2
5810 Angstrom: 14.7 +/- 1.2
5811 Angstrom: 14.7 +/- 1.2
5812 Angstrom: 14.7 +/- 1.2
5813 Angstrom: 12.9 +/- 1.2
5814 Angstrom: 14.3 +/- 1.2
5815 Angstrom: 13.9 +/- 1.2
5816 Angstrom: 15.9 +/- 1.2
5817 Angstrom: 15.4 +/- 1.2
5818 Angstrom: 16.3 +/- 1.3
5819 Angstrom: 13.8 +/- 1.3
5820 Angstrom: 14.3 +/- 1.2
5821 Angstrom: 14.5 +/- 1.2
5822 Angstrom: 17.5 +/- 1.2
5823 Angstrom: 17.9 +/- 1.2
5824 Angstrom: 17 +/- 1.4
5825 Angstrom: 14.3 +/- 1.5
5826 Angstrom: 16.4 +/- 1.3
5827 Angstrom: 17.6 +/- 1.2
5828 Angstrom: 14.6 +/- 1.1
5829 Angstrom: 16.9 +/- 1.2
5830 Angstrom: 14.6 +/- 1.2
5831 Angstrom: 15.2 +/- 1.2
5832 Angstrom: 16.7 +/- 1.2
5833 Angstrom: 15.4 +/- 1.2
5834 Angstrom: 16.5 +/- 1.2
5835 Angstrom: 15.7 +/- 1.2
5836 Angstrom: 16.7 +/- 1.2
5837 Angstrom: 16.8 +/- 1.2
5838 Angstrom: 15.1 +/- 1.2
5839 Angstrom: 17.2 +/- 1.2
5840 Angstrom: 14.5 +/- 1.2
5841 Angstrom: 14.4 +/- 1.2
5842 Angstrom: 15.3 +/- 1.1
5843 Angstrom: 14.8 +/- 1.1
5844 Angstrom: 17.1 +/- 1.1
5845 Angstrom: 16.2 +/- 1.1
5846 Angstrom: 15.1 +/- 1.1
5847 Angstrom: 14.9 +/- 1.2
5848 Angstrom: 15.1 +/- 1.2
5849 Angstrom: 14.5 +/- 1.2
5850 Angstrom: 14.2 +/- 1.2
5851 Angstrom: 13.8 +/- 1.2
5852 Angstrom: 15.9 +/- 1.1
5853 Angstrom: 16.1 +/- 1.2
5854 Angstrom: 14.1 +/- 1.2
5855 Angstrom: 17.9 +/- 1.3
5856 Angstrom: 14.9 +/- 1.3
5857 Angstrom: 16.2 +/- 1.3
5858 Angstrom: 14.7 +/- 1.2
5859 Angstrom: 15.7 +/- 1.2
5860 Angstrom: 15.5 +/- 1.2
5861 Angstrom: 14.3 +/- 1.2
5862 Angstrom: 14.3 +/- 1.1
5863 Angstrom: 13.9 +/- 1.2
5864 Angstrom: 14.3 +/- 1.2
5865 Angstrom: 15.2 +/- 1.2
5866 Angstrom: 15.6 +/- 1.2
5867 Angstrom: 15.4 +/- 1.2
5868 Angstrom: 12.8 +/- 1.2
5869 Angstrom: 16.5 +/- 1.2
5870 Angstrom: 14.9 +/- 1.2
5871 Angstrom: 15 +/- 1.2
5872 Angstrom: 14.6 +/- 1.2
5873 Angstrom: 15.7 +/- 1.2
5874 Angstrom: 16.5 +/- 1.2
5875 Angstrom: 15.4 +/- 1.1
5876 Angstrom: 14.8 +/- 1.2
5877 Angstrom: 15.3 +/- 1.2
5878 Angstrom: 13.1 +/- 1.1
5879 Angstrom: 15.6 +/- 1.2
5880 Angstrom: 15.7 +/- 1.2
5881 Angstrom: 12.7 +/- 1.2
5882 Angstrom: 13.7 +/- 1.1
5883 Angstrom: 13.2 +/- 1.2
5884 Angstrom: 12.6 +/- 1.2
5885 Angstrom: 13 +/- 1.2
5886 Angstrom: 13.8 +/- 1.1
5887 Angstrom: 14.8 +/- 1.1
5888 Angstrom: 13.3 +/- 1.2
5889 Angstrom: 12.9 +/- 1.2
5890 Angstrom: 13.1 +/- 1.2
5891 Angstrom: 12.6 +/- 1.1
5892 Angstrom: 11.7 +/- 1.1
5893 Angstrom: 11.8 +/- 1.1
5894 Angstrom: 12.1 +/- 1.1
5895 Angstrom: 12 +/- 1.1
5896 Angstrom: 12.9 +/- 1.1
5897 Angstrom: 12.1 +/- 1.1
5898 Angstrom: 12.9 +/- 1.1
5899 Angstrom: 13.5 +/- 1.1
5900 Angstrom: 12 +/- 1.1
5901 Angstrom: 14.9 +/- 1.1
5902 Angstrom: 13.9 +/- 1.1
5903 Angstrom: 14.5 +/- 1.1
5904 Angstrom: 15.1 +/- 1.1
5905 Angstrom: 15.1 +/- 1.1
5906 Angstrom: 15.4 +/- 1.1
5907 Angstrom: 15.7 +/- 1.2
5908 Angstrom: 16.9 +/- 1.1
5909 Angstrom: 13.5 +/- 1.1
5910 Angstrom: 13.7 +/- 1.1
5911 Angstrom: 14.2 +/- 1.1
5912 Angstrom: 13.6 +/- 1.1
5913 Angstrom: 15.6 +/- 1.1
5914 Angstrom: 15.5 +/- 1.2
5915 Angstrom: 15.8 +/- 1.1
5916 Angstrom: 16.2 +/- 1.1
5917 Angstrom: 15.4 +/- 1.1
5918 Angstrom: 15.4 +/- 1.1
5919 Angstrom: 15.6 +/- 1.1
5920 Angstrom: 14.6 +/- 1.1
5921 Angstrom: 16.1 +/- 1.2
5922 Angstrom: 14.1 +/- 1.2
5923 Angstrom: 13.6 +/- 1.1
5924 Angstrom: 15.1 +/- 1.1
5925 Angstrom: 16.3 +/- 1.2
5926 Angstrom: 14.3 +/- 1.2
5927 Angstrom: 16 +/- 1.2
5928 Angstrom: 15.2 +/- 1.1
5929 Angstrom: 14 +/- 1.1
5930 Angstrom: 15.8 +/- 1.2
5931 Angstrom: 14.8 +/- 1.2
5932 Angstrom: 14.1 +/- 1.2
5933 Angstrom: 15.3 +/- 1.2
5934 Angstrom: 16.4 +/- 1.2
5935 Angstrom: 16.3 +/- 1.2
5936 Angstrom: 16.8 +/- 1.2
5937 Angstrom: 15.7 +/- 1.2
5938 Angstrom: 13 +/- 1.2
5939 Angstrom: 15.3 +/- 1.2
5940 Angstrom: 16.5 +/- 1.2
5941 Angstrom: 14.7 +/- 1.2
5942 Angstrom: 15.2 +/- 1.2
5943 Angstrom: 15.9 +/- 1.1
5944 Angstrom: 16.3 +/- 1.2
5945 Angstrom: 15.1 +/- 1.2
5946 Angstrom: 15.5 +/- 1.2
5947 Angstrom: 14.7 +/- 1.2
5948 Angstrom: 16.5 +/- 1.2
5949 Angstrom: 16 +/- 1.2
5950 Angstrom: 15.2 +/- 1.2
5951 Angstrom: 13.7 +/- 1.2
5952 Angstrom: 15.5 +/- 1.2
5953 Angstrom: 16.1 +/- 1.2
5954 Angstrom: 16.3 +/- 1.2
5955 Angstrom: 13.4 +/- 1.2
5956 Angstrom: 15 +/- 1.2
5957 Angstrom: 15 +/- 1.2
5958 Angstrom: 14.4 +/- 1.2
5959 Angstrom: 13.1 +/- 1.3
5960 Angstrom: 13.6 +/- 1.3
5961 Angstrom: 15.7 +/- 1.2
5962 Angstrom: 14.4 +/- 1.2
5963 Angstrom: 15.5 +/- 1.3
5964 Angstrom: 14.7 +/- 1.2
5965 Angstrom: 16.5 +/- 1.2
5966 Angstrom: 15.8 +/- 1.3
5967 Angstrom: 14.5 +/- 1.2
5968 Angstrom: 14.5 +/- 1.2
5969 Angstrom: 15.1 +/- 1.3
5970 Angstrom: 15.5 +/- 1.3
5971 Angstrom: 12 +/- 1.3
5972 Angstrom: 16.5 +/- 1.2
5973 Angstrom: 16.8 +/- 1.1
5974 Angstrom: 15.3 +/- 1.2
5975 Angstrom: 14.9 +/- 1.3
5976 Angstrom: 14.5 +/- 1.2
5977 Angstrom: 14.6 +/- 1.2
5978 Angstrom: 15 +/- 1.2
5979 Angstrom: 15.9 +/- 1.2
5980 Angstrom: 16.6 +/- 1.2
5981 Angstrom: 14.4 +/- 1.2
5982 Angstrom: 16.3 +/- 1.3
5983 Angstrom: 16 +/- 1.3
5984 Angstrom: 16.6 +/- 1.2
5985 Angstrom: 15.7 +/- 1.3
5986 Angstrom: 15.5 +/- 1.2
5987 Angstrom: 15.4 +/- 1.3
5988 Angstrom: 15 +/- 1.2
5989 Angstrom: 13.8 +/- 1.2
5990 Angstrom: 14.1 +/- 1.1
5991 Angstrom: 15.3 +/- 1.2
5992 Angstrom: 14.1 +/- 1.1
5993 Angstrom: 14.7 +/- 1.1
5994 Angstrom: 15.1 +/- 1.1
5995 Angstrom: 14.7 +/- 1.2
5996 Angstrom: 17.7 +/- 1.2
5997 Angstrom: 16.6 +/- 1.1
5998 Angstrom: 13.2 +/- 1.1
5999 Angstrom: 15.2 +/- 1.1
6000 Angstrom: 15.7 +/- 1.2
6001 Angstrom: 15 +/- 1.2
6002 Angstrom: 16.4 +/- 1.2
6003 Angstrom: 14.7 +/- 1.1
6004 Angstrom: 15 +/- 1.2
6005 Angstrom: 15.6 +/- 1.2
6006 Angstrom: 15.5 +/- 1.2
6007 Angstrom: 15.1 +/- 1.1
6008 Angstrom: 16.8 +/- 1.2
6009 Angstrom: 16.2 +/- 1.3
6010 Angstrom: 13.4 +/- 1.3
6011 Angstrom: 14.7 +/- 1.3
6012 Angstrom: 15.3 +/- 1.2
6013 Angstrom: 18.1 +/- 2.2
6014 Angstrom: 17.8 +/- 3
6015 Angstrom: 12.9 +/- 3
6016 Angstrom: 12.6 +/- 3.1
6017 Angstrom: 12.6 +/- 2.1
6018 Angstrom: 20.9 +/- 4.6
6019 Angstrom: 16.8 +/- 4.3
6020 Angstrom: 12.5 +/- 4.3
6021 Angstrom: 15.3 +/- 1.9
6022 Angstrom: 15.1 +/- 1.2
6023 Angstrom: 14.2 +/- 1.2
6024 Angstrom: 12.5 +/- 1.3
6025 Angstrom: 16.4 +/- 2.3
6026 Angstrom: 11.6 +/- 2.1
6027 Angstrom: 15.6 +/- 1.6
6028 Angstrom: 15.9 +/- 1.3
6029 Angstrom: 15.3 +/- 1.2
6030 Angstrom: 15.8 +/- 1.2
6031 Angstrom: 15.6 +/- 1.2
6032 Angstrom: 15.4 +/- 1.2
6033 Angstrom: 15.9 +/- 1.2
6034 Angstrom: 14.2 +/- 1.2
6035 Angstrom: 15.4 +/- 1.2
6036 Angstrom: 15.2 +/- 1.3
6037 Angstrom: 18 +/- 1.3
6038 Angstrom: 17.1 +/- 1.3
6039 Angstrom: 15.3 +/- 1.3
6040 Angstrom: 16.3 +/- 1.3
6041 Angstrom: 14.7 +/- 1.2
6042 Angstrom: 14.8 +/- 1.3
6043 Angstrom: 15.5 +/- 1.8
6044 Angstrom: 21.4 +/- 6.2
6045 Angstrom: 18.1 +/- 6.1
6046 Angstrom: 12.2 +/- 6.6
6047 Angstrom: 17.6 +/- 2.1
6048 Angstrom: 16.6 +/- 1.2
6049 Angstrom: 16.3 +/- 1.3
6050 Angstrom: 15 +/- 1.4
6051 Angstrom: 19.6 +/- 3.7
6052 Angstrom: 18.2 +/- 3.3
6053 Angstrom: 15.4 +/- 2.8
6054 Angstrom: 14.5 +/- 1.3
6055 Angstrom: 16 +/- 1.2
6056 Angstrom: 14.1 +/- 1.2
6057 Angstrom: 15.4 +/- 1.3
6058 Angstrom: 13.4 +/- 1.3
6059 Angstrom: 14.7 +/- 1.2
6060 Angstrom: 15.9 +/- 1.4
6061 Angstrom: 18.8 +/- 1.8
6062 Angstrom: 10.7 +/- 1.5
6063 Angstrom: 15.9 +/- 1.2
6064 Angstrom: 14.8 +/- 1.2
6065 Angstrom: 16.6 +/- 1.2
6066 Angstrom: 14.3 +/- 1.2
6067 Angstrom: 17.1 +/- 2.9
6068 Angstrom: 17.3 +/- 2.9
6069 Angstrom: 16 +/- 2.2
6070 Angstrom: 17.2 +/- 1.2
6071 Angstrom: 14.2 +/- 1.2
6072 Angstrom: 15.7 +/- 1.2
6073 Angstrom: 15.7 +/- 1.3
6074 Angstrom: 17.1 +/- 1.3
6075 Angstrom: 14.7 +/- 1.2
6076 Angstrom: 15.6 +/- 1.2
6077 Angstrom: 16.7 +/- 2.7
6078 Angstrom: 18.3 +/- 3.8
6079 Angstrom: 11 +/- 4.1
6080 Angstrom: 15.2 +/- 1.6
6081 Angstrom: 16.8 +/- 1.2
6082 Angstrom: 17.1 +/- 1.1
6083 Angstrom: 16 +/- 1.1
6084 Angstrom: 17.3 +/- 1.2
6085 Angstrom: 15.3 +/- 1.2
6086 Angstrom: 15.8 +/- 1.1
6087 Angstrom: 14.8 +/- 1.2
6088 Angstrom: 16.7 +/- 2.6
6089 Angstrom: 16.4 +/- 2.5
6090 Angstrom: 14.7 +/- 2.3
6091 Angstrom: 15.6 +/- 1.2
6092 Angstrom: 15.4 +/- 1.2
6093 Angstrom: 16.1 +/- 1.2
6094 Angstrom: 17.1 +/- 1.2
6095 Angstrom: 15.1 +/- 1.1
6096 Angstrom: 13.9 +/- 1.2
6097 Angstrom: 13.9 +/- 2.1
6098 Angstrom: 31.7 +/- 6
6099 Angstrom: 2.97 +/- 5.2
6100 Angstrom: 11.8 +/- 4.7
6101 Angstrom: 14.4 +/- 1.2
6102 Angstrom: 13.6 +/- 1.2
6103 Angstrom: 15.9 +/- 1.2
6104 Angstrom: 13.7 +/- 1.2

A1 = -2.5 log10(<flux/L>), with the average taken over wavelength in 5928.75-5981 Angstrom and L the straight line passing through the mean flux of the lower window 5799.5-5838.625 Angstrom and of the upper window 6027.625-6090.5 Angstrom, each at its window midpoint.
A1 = 0.04 mag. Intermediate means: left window 15.7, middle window 15.2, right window 15.9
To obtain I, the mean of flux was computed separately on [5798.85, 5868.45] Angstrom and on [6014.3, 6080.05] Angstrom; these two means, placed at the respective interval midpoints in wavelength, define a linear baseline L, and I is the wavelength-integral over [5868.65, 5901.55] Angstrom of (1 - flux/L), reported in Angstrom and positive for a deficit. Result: 3.59 Angstrom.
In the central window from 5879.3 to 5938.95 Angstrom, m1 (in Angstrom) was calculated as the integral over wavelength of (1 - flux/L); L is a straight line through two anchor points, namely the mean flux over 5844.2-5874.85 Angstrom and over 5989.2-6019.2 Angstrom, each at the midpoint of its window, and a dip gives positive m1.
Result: 3.4 Angstrom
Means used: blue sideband 15.1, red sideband 15.4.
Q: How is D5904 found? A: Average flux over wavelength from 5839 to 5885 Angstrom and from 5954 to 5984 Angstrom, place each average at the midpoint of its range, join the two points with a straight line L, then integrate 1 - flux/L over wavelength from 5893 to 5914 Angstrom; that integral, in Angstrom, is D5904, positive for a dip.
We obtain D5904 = 1.4 Angstrom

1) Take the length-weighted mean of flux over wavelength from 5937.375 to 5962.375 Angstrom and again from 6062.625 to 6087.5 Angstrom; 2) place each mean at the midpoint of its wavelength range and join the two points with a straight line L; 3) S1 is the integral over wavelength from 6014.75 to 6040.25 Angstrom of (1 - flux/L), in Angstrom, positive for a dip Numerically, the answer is 0.6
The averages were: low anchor 15.1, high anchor 15.9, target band 15.2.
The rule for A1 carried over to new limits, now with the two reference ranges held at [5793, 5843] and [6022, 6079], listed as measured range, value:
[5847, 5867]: 0.040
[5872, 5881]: 0.040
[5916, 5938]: 0.029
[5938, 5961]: 0.040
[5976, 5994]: 0.033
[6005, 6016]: 0.017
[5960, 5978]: 0.043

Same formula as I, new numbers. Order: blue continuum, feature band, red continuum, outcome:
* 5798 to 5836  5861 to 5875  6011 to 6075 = 0.55 Angstrom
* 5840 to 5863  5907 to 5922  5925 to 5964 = 0.04 Angstrom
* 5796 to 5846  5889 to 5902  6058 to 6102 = 2.41 Angstrom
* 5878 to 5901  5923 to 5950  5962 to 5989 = -2.00 Angstrom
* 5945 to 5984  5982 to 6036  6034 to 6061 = 1.38 Angstrom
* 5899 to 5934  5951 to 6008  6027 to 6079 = 0.71 Angstrom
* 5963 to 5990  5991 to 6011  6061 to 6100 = 0.11 Angstrom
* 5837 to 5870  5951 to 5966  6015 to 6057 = 0.49 Angstrom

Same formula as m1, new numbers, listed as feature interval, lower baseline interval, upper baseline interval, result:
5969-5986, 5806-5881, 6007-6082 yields 0.1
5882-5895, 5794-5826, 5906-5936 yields 2.0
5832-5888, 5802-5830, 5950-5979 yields 1.1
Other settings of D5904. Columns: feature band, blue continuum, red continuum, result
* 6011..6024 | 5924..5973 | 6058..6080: 0.16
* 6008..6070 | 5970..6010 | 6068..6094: -0.01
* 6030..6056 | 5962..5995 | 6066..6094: -0.80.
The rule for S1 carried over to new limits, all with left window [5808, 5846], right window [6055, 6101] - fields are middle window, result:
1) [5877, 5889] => 1.3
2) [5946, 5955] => 0.1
